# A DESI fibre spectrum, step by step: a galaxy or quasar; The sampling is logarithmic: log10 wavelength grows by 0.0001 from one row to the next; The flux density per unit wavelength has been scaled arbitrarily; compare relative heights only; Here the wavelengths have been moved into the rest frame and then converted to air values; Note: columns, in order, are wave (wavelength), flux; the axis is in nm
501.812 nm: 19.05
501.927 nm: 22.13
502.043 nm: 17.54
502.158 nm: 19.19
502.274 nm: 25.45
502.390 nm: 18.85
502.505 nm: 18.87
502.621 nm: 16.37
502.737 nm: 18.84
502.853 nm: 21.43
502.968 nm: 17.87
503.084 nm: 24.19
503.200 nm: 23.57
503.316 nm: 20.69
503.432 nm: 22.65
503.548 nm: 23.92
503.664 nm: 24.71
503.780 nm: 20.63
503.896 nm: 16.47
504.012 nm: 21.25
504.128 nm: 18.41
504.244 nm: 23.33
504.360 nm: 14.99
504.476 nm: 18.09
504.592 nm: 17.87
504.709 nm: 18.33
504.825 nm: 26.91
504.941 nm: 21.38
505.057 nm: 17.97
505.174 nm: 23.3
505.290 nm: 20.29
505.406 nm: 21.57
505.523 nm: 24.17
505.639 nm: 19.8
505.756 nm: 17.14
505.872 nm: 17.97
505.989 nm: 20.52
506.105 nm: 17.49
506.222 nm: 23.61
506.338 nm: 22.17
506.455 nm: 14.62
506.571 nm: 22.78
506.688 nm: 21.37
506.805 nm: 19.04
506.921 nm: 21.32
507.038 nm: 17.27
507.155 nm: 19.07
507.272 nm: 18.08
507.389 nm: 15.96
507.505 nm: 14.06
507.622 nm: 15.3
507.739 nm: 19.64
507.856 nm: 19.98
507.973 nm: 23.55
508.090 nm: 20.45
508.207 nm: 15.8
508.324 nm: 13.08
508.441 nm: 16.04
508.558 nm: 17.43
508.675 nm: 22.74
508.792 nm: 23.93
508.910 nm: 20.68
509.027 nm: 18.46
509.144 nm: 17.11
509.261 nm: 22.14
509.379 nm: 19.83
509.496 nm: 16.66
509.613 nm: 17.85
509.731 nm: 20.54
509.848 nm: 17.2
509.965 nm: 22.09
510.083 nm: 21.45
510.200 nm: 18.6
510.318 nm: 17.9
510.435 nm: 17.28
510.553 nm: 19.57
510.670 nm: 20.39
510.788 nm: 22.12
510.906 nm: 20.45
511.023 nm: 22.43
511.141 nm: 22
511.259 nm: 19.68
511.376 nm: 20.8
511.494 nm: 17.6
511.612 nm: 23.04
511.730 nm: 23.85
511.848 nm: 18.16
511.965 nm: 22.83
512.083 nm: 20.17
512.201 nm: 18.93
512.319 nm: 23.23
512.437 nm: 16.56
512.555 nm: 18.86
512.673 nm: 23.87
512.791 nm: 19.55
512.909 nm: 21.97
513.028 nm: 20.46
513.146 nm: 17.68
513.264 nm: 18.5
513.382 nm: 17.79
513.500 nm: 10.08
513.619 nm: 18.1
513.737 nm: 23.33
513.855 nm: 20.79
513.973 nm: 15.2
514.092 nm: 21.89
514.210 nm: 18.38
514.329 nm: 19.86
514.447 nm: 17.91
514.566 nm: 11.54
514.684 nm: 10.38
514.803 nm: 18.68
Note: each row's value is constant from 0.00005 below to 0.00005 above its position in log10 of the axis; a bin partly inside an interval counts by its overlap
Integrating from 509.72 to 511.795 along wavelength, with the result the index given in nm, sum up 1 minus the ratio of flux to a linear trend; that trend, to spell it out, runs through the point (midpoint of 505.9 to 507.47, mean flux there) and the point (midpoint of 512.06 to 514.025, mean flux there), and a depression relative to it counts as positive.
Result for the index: -0.13 nm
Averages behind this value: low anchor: 19.4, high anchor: 19.1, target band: 20.4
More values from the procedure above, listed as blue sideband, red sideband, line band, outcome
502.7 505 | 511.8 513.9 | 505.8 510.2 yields 0.24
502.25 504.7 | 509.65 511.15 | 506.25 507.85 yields 0.12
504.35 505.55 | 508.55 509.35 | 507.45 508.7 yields 0.16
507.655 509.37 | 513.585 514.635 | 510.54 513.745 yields -0.21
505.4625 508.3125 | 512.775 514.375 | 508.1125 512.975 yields -0.23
